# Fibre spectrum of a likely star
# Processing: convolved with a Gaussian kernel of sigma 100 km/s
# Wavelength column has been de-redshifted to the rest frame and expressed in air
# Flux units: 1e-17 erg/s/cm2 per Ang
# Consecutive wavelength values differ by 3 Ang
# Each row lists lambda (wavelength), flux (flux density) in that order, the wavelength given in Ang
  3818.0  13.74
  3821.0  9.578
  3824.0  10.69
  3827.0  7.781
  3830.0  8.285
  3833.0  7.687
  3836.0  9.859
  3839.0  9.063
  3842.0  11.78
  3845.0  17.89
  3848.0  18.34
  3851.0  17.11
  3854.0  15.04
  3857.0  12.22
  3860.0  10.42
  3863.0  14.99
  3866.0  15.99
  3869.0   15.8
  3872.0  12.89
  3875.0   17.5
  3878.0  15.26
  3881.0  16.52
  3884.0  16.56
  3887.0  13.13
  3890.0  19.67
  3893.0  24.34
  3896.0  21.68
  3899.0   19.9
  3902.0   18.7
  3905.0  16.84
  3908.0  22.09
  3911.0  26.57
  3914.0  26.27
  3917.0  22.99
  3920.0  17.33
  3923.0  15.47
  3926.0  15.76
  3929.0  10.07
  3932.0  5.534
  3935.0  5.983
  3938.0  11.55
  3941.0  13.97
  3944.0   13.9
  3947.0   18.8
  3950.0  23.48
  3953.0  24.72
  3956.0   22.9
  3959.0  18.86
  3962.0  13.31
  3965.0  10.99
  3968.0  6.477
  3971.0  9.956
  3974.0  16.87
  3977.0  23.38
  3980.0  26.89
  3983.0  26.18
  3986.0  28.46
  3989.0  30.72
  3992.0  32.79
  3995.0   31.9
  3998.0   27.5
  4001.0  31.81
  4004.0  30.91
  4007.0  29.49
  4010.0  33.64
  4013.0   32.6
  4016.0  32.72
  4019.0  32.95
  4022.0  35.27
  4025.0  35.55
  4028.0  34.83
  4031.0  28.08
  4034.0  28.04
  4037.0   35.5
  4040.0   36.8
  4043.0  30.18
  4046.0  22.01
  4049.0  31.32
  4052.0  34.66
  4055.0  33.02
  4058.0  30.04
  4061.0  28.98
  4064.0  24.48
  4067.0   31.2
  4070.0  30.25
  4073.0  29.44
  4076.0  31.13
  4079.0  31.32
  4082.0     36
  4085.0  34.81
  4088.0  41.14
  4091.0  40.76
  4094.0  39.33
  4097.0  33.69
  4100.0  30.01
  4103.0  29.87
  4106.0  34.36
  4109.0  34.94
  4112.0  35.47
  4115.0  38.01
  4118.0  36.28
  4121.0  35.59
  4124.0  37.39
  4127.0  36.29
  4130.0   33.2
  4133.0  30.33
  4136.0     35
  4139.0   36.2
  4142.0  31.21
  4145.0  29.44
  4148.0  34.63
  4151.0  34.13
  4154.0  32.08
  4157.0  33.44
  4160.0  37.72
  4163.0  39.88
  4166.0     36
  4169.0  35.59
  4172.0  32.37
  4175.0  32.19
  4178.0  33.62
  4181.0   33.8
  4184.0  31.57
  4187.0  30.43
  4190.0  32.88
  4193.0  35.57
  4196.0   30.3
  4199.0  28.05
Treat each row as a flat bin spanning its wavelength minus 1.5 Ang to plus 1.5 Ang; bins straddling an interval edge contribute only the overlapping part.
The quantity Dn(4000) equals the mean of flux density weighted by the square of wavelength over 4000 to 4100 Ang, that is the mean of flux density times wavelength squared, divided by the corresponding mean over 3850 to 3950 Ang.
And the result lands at 2.12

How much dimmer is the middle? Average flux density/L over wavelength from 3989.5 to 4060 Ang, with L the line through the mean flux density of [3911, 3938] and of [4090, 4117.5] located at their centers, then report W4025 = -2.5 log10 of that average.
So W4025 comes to -0.209 mag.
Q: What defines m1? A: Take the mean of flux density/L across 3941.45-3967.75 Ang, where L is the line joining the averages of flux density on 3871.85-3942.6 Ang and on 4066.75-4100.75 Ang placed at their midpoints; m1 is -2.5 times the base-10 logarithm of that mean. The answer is 0.218 mag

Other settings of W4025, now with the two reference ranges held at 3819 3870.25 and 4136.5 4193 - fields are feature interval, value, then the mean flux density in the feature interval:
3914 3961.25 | 0.14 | 16.4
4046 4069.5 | -0.13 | 30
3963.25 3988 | 0.14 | 18.8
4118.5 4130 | -0.16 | 36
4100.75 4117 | -0.14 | 34.4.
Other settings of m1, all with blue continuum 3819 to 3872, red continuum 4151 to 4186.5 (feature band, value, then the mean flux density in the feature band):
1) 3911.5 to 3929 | -0.10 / 19.2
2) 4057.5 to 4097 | -0.17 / 33.1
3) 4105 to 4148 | -0.11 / 34.6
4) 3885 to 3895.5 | -0.23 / 19.2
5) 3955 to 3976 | 0.40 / 14.2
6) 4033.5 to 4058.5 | -0.21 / 31.5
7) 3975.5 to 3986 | -0.20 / 25.9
